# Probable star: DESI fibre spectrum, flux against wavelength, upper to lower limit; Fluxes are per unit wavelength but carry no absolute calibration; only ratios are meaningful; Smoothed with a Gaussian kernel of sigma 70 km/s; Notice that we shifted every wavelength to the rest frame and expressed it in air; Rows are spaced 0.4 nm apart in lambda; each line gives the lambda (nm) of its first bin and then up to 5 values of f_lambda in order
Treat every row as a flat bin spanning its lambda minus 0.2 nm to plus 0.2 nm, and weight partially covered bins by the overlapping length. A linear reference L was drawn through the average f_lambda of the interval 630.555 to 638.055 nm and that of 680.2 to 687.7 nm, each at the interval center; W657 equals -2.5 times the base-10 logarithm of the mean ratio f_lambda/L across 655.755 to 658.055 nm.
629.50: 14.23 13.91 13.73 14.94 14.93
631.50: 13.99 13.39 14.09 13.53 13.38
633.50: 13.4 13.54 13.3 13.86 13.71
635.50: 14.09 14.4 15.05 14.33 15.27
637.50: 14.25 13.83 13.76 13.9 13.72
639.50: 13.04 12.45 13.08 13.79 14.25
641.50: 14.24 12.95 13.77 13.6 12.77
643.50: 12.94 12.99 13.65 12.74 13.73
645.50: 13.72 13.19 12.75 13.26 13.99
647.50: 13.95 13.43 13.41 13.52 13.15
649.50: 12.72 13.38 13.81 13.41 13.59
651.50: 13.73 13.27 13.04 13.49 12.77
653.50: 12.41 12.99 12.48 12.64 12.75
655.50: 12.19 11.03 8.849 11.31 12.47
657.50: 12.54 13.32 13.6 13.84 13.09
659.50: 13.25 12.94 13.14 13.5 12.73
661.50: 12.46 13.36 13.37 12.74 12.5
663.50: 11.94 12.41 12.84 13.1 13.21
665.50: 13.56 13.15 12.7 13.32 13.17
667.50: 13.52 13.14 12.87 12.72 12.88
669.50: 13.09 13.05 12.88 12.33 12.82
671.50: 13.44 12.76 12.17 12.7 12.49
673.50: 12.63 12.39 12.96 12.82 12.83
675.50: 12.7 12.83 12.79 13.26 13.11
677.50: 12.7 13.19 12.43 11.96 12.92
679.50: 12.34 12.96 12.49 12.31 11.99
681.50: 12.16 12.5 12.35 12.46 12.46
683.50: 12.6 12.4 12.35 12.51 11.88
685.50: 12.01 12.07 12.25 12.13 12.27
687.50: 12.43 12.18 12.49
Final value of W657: 0.148 mag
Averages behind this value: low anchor 14.1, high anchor 12.3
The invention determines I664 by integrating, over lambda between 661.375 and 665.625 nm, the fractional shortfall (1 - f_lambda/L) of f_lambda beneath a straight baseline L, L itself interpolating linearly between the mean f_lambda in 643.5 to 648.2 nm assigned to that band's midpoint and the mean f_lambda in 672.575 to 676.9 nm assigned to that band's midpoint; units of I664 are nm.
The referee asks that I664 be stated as 0.05 nm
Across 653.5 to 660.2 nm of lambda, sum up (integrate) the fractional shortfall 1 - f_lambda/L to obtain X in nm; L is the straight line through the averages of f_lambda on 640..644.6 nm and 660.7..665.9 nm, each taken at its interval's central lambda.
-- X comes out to 0.30 nm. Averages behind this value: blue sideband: 13.4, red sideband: 12.9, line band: 12.5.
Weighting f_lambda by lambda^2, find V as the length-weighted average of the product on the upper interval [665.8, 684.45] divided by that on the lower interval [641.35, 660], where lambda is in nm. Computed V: 1.05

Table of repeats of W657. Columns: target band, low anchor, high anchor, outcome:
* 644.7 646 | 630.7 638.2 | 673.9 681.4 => 0.02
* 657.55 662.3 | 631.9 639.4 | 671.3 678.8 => 0.00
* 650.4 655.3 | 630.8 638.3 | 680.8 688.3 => 0.03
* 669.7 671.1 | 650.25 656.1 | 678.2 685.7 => -0.02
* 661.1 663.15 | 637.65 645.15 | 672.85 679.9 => 0.01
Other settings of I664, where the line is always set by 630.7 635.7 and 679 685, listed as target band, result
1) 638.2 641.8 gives 0.02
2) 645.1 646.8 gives 0.02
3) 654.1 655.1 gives 0.05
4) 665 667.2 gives -0.05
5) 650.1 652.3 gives -0.03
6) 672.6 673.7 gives 0.01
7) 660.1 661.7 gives 0.01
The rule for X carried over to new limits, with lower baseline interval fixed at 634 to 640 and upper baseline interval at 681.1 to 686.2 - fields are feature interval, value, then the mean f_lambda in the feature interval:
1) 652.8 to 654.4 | 0.076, 12.7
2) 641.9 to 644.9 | 0.116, 13.2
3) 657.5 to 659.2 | -0.024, 13.4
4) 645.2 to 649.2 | 0.040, 13.5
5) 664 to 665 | 0.003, 12.9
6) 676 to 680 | -0.084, 12.8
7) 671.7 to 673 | 0.016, 12.5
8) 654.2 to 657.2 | 0.367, 11.7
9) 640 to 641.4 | 0.016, 13.7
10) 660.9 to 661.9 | 0.026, 12.7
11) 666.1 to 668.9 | -0.042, 13.1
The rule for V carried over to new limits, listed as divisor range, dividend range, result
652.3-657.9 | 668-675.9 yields 1.10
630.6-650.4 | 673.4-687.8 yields 1.03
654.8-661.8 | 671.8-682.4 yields 1.06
